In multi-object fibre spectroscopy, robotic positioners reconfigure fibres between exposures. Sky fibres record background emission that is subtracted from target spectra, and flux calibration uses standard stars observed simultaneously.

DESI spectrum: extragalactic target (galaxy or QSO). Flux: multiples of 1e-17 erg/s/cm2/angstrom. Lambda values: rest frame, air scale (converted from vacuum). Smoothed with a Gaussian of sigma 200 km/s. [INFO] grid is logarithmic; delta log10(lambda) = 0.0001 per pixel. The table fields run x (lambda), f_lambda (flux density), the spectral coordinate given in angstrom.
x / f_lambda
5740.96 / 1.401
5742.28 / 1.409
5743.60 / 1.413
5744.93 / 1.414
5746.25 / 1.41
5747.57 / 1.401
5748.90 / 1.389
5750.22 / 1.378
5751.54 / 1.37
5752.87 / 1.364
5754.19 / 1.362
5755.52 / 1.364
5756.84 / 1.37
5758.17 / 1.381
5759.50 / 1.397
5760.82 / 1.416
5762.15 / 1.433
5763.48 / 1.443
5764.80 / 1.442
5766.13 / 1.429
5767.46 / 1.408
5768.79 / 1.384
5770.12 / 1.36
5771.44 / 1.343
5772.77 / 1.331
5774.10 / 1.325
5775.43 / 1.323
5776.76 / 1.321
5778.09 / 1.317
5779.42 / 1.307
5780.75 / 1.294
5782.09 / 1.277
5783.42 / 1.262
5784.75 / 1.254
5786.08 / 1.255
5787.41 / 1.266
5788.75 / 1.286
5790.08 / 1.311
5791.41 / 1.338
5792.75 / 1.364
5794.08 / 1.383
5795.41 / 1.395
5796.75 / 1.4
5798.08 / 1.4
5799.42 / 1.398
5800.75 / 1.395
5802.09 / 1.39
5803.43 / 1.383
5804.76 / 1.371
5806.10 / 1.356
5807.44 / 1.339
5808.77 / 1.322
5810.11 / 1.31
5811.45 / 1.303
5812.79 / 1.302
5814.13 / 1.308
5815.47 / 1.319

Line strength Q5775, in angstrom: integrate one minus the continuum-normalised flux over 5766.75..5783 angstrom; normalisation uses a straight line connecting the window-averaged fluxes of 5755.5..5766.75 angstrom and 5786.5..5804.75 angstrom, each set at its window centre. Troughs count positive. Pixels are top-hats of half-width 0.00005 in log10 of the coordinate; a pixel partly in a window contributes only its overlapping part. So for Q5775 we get 0.7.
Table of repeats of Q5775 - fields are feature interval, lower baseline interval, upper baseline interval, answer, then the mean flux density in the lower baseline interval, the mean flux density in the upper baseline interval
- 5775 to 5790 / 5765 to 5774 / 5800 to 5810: 0.9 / 1.38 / 1.36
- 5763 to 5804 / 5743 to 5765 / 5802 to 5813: 0.5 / 1.4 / 1.34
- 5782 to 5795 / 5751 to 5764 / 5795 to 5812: 0.7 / 1.39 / 1.37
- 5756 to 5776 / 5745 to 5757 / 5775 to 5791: -0.7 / 1.38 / 1.29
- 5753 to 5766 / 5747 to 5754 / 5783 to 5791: -0.5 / 1.38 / 1.28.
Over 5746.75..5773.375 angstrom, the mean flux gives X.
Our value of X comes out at 1.39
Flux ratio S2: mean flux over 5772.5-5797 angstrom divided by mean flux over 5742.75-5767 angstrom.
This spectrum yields 0.9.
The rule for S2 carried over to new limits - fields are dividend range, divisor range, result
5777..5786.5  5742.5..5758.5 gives 0.93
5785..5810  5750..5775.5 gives 0.98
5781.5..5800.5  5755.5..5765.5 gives 0.94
